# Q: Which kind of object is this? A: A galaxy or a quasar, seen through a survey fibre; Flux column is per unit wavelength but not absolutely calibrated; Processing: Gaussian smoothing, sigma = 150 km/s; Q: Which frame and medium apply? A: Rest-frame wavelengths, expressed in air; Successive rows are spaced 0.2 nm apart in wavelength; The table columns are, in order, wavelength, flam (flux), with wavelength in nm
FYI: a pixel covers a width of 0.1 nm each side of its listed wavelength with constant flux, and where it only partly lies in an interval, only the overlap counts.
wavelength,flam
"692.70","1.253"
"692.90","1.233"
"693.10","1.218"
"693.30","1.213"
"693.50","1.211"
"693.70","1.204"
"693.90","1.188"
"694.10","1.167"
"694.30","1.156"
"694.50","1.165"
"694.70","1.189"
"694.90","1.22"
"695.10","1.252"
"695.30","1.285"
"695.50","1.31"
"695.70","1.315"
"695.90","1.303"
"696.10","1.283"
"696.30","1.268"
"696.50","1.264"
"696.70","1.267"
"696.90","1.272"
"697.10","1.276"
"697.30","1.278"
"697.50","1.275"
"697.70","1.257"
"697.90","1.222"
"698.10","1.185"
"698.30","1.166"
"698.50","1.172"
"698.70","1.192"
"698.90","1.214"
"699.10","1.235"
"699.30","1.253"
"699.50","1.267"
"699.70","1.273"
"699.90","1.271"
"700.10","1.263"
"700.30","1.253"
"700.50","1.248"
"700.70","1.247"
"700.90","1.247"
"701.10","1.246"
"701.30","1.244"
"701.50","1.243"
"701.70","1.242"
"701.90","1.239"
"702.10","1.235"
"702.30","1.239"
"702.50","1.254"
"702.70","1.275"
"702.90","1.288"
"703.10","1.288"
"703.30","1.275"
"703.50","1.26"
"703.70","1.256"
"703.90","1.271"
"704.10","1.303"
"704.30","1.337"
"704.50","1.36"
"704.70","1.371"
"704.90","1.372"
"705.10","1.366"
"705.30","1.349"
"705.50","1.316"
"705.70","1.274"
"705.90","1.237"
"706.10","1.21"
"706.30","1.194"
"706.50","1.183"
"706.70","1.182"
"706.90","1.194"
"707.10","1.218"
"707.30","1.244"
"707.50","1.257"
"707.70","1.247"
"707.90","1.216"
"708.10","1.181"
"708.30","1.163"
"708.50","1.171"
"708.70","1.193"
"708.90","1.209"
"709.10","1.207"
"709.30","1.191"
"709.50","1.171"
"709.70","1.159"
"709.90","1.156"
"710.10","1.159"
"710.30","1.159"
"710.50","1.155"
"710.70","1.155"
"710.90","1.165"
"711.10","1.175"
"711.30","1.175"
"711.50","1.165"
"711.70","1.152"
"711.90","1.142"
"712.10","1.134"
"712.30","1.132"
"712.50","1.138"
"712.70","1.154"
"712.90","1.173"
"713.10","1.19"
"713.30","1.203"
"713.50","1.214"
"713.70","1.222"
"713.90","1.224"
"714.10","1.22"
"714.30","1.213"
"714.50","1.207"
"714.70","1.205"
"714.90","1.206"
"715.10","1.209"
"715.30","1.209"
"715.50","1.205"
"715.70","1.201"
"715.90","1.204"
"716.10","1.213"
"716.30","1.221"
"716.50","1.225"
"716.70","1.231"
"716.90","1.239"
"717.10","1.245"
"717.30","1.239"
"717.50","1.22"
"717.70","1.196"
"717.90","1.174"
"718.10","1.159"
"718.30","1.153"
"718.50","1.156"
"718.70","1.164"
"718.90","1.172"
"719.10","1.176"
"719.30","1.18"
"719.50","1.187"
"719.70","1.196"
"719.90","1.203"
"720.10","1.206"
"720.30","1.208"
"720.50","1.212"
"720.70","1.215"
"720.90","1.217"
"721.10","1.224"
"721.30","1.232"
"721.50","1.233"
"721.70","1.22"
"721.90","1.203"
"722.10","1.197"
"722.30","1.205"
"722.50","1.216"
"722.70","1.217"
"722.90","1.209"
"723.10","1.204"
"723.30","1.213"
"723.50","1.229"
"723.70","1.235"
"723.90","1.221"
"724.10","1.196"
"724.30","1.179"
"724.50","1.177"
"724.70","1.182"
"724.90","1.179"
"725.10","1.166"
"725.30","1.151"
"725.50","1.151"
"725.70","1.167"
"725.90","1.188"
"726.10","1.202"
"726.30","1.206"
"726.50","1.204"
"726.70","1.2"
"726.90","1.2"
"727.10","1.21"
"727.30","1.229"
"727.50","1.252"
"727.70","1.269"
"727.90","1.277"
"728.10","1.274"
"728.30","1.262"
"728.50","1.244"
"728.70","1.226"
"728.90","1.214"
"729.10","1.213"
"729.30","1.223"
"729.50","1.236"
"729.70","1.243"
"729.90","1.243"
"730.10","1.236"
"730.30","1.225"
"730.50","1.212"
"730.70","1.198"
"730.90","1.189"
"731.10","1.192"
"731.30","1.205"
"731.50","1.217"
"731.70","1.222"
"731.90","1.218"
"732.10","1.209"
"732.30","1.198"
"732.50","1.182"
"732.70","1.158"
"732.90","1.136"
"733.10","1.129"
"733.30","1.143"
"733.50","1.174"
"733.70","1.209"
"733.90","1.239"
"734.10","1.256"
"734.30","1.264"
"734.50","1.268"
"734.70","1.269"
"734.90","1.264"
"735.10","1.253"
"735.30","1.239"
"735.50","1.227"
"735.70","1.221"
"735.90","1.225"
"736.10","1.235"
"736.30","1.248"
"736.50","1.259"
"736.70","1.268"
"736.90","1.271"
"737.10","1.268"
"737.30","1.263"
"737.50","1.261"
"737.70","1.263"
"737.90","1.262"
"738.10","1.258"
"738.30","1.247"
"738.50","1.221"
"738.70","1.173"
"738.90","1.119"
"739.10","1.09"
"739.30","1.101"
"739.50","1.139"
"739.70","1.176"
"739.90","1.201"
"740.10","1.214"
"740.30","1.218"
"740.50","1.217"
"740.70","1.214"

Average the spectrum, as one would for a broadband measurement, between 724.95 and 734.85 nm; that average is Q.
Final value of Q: 1.21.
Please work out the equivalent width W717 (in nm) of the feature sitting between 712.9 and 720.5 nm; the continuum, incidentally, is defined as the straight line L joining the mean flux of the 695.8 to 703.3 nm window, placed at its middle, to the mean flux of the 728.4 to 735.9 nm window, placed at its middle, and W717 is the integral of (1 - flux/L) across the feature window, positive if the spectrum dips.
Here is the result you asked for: 0.18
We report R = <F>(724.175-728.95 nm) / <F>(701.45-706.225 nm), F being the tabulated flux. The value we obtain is 0.94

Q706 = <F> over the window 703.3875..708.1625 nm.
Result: 1.27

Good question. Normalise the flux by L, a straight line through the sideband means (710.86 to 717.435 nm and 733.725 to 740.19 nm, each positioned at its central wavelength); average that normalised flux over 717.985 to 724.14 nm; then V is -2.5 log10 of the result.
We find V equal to 0.003 mag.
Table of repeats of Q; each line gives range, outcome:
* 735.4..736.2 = 1.23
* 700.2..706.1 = 1.28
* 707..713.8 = 1.18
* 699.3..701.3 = 1.26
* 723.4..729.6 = 1.21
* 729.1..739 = 1.22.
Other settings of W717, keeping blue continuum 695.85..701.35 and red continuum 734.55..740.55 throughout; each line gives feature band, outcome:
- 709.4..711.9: 0.16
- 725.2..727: 0.07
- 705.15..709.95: 0.10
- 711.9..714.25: 0.11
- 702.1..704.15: -0.04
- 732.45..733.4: 0.06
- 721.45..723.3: 0.03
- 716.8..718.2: 0.03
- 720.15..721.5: 0.02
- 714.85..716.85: 0.04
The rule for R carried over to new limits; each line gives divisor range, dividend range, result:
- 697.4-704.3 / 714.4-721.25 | 0.96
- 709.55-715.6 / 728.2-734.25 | 1.03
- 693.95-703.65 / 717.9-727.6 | 0.96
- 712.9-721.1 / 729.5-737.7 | 1.02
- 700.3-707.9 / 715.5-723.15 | 0.95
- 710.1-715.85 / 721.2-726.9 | 1.01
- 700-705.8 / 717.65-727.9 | 0.94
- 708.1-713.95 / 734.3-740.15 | 1.04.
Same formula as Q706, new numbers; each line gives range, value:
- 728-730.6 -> 1.23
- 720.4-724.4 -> 1.21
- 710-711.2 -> 1.16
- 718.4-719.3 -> 1.17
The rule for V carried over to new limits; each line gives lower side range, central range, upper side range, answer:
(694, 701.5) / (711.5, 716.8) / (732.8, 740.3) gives 0.03 mag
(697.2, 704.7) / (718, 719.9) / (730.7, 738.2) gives 0.06 mag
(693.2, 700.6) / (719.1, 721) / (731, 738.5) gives 0.03 mag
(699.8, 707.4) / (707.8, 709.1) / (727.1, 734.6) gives 0.06 mag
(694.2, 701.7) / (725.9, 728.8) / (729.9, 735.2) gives -0.01 mag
